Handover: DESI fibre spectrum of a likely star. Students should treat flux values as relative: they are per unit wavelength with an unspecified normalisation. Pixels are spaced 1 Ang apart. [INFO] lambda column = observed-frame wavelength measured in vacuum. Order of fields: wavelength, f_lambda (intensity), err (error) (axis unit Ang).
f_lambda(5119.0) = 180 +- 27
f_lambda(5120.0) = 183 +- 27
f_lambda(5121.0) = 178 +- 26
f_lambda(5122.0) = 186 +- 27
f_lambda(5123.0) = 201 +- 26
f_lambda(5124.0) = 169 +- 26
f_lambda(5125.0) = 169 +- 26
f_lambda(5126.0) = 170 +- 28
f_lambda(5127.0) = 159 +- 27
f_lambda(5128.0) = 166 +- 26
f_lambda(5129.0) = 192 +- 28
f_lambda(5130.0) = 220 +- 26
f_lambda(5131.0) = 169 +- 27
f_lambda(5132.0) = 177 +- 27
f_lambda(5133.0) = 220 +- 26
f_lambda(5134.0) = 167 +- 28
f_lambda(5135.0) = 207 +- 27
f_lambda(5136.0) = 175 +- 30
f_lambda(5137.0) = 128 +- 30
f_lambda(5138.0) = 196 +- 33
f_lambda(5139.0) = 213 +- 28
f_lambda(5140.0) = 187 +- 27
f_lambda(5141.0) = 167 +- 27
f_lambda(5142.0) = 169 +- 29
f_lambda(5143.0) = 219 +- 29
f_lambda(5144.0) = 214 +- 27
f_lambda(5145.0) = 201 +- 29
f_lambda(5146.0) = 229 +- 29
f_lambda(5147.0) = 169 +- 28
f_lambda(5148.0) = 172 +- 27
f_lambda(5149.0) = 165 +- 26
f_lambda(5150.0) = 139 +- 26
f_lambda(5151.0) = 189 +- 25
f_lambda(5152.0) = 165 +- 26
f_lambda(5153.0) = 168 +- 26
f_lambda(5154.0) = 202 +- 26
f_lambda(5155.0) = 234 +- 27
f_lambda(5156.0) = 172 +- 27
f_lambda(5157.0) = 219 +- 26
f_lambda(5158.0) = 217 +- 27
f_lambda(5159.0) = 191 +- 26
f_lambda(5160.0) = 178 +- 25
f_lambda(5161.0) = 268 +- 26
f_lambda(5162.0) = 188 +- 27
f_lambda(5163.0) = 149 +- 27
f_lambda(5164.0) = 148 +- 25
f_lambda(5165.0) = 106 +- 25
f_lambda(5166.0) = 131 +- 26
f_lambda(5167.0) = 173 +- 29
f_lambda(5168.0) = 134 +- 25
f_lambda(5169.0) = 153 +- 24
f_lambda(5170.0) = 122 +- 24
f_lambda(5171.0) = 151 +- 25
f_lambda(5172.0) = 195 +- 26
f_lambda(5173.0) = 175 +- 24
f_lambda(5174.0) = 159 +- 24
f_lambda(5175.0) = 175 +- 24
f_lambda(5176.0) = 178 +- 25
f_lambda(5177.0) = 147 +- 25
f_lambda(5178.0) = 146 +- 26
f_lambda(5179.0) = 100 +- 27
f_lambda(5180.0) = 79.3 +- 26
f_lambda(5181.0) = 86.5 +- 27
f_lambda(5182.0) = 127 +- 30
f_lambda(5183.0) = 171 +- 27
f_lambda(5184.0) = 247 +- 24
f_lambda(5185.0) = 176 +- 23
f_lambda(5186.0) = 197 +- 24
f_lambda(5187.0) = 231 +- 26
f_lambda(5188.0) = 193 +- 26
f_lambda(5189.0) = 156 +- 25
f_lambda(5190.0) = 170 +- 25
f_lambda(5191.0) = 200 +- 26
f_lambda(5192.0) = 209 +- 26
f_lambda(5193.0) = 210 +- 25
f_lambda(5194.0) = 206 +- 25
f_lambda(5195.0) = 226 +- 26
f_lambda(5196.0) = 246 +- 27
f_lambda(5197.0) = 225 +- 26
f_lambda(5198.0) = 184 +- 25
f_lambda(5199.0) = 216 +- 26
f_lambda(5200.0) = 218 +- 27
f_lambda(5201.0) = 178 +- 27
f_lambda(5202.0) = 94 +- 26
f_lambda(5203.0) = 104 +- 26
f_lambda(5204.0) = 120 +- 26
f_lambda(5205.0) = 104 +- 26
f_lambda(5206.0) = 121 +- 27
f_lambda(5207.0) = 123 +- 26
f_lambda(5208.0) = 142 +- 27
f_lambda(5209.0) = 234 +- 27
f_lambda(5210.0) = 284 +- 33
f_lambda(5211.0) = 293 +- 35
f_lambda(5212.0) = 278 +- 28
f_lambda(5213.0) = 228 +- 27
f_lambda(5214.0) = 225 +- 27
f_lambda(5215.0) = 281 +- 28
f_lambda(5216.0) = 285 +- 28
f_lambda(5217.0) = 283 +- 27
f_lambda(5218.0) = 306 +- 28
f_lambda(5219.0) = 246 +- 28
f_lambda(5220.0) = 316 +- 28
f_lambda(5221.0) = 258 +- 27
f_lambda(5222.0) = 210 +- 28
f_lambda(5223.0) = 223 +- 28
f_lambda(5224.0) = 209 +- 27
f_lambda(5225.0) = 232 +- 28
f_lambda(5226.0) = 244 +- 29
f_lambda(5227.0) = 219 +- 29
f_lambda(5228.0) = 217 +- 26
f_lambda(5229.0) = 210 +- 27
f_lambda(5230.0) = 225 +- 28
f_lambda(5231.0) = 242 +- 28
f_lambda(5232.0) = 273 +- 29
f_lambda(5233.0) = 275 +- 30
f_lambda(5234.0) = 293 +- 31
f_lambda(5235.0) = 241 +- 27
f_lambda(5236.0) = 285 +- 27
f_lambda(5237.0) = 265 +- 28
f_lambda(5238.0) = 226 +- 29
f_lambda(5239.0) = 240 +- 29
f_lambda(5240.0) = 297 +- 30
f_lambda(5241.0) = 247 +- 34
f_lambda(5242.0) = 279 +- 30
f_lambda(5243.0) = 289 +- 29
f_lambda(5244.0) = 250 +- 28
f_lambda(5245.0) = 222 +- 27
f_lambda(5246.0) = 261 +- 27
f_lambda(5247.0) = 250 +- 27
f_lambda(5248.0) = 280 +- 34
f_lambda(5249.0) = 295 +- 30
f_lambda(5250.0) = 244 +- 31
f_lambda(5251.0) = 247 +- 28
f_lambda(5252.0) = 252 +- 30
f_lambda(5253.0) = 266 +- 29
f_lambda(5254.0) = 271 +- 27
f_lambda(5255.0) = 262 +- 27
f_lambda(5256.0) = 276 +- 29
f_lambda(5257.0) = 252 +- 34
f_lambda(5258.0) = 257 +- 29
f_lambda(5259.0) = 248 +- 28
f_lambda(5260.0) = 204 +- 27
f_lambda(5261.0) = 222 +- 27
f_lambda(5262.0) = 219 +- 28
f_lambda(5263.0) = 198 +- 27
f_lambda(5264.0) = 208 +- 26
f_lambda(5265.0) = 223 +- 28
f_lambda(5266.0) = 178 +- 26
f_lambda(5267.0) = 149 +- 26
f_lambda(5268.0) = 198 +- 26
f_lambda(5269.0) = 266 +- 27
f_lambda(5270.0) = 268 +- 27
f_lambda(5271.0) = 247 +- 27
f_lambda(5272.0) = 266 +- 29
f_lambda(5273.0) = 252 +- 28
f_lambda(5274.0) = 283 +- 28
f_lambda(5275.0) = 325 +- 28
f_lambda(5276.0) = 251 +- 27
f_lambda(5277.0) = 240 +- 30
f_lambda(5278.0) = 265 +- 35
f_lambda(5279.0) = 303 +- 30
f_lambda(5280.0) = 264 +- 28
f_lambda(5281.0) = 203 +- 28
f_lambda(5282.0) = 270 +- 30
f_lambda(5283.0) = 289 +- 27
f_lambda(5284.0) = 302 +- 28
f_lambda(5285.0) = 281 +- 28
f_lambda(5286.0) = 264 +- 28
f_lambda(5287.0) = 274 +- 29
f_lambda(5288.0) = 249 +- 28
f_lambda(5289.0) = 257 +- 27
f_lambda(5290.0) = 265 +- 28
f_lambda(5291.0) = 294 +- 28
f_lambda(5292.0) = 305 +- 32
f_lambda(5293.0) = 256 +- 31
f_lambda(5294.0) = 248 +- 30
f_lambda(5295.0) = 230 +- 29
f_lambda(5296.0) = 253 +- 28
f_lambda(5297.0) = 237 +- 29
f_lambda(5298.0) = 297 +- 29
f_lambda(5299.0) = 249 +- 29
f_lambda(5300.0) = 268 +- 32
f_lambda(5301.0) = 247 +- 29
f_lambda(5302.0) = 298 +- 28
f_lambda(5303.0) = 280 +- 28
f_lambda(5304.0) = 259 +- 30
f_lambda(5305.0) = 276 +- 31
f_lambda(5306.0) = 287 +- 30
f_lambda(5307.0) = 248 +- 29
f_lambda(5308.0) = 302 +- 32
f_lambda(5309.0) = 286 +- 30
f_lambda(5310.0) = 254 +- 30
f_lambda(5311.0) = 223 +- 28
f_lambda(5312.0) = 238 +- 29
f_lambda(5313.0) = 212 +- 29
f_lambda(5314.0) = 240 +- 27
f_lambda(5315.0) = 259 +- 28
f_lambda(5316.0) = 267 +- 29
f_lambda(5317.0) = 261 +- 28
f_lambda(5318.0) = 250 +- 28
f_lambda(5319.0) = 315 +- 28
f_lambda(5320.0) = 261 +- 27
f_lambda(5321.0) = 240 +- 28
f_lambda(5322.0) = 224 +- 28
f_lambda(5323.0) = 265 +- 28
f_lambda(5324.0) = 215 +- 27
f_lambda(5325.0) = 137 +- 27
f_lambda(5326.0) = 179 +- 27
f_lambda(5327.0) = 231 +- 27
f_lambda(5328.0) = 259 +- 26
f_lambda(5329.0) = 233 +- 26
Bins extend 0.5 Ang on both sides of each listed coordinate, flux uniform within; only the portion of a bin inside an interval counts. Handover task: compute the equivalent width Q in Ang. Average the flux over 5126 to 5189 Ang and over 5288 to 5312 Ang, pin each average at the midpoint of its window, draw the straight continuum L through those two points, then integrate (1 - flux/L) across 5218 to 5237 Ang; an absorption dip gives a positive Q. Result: -2.5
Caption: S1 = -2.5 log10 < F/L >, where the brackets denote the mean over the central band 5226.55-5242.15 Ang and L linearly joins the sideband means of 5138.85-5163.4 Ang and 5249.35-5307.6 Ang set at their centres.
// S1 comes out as -0.08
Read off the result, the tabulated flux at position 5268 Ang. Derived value 198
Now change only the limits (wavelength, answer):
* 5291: 294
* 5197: 225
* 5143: 219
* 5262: 219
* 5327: 231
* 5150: 139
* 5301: 247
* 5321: 240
